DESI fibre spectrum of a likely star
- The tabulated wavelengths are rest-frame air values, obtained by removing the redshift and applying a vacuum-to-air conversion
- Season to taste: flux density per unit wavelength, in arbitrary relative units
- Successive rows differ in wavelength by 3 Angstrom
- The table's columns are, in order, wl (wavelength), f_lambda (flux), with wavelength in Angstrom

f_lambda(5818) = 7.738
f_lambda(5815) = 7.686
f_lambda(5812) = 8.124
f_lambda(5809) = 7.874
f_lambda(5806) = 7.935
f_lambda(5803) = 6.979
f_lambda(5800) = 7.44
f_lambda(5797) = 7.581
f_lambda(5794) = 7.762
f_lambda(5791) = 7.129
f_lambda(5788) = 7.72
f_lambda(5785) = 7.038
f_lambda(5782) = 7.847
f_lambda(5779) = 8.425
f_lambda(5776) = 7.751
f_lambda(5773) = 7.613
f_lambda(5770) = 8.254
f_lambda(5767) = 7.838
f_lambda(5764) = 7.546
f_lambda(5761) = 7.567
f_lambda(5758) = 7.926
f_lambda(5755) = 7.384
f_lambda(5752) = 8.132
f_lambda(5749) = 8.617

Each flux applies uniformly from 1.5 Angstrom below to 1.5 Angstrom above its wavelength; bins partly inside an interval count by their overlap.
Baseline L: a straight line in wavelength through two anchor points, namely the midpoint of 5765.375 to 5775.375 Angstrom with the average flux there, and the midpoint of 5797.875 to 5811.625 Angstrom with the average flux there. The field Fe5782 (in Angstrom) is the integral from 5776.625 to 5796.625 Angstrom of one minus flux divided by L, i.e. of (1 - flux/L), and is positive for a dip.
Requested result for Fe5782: 0.3 Angstrom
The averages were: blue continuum 7.88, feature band 7.65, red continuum 7.6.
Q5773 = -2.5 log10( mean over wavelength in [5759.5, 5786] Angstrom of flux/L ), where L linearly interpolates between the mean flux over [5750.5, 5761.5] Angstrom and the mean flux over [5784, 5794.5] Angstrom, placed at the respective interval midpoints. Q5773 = -0.03 mag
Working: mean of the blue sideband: 7.77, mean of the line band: 7.78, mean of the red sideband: 7.4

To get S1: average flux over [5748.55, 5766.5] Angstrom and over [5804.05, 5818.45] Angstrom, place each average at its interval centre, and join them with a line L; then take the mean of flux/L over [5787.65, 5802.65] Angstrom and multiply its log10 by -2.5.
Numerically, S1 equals 0.053 mag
